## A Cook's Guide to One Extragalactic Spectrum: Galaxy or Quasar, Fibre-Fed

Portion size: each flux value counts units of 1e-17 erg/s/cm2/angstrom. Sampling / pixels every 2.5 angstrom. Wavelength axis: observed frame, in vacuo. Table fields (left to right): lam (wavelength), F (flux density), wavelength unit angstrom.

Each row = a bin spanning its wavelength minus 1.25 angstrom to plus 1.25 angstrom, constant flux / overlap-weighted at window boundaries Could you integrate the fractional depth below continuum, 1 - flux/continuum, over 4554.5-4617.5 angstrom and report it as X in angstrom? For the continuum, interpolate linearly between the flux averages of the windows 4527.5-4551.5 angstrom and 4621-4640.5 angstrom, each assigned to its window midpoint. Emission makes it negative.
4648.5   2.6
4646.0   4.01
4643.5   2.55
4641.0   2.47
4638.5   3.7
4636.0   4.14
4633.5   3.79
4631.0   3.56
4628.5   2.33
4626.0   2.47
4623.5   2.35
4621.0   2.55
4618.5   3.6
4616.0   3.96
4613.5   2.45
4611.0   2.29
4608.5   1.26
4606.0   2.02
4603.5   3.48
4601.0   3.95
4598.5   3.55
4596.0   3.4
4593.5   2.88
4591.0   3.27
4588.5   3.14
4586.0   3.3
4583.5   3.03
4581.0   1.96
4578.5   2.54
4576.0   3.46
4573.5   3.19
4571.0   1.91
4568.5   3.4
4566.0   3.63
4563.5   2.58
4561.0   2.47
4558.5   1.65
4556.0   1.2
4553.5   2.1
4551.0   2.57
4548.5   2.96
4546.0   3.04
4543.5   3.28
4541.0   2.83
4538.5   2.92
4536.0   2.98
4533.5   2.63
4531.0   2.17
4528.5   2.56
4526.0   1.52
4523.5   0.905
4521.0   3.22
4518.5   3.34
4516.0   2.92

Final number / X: 3.6 angstrom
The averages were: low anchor 2.8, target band 2.8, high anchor 3.12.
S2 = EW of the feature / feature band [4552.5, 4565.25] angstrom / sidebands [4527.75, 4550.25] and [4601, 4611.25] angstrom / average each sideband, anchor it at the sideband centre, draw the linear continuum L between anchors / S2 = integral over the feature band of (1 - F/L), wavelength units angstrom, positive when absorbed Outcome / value 3.0 angstrom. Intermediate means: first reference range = 2.82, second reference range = 2.47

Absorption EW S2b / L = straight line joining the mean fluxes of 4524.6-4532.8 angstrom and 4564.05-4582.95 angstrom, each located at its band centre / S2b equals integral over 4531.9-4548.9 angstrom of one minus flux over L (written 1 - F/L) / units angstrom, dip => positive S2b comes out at -4.7 angstrom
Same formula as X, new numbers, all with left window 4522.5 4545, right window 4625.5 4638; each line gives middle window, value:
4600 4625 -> 3.00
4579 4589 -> 0.31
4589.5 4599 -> -0.81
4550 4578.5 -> 1.80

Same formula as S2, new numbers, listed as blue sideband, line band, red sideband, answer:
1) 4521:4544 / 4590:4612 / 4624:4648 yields 0.1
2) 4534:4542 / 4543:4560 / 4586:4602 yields 3.6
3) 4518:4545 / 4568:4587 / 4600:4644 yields -0.5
